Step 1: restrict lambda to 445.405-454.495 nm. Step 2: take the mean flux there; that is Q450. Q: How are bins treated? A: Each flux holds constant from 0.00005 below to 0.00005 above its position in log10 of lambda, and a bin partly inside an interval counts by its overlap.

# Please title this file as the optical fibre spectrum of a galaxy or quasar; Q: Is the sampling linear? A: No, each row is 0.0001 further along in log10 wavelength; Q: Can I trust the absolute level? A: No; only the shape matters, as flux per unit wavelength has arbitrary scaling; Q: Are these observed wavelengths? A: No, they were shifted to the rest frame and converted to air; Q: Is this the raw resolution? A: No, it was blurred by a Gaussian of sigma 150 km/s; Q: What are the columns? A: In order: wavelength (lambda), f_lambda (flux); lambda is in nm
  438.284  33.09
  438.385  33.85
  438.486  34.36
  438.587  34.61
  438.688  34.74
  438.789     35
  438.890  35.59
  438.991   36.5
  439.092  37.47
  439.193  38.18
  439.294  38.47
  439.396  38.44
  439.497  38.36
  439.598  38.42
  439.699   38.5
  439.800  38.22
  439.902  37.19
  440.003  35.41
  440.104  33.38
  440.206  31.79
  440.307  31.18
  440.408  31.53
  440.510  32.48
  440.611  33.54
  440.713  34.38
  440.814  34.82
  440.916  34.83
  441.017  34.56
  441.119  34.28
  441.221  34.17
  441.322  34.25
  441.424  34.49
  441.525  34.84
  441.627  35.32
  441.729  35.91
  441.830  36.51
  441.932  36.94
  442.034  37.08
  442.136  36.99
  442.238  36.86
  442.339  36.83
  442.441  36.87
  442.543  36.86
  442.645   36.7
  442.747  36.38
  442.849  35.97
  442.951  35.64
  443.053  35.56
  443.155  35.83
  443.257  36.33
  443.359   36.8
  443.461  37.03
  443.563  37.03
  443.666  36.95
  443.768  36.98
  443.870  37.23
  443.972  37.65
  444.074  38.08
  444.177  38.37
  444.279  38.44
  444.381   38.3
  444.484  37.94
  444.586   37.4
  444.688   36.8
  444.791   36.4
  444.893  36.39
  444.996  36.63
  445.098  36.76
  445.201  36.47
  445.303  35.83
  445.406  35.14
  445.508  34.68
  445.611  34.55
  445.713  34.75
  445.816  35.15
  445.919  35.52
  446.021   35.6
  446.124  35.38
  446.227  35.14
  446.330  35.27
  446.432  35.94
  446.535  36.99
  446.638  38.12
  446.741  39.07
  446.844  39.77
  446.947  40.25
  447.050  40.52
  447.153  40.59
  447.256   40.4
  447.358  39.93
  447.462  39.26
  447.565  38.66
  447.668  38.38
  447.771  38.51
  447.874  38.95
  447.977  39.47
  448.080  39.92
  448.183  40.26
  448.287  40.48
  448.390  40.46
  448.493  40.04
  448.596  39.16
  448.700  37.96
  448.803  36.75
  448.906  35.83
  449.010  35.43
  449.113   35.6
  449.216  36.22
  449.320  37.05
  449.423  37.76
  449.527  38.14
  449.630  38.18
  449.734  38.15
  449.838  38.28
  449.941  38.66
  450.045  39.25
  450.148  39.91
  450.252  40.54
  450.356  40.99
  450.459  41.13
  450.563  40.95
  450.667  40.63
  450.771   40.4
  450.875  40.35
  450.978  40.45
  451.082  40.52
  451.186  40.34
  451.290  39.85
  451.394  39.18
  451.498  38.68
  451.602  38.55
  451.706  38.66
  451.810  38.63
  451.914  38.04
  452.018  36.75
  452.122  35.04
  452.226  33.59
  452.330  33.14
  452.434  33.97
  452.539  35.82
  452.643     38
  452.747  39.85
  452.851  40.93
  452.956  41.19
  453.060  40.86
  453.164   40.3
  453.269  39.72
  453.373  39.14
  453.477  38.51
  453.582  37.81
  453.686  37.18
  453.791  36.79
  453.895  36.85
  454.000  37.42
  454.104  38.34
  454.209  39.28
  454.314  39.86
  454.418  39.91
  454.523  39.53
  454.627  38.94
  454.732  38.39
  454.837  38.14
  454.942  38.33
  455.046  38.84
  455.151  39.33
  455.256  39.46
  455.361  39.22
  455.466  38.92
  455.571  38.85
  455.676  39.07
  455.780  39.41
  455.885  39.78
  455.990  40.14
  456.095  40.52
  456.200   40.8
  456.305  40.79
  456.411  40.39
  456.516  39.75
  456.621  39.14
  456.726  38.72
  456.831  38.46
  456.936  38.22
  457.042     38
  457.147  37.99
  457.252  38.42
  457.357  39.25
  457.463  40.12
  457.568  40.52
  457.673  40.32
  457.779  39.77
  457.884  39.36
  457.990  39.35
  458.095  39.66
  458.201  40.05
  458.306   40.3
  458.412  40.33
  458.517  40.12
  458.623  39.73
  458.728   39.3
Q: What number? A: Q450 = 38.3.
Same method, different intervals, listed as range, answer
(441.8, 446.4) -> 36.5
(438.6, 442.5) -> 35.6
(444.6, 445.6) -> 36.1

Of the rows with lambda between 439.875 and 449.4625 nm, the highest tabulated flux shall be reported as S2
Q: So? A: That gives 40.59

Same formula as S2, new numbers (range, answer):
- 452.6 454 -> 41.19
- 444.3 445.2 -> 38.3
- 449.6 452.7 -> 41.13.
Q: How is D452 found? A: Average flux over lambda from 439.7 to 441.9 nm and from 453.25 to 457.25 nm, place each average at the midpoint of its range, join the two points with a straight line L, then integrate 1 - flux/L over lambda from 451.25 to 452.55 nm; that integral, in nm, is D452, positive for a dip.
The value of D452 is 0.034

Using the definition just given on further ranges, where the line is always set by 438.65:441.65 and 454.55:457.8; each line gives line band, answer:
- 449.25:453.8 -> -0.065 nm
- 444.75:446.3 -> 0.044 nm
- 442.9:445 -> -0.044 nm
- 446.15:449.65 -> -0.103 nm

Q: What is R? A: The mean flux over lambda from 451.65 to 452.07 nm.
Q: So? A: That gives 38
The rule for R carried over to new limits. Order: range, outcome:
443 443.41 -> 36.1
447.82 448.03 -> 39.3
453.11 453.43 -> 39.8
